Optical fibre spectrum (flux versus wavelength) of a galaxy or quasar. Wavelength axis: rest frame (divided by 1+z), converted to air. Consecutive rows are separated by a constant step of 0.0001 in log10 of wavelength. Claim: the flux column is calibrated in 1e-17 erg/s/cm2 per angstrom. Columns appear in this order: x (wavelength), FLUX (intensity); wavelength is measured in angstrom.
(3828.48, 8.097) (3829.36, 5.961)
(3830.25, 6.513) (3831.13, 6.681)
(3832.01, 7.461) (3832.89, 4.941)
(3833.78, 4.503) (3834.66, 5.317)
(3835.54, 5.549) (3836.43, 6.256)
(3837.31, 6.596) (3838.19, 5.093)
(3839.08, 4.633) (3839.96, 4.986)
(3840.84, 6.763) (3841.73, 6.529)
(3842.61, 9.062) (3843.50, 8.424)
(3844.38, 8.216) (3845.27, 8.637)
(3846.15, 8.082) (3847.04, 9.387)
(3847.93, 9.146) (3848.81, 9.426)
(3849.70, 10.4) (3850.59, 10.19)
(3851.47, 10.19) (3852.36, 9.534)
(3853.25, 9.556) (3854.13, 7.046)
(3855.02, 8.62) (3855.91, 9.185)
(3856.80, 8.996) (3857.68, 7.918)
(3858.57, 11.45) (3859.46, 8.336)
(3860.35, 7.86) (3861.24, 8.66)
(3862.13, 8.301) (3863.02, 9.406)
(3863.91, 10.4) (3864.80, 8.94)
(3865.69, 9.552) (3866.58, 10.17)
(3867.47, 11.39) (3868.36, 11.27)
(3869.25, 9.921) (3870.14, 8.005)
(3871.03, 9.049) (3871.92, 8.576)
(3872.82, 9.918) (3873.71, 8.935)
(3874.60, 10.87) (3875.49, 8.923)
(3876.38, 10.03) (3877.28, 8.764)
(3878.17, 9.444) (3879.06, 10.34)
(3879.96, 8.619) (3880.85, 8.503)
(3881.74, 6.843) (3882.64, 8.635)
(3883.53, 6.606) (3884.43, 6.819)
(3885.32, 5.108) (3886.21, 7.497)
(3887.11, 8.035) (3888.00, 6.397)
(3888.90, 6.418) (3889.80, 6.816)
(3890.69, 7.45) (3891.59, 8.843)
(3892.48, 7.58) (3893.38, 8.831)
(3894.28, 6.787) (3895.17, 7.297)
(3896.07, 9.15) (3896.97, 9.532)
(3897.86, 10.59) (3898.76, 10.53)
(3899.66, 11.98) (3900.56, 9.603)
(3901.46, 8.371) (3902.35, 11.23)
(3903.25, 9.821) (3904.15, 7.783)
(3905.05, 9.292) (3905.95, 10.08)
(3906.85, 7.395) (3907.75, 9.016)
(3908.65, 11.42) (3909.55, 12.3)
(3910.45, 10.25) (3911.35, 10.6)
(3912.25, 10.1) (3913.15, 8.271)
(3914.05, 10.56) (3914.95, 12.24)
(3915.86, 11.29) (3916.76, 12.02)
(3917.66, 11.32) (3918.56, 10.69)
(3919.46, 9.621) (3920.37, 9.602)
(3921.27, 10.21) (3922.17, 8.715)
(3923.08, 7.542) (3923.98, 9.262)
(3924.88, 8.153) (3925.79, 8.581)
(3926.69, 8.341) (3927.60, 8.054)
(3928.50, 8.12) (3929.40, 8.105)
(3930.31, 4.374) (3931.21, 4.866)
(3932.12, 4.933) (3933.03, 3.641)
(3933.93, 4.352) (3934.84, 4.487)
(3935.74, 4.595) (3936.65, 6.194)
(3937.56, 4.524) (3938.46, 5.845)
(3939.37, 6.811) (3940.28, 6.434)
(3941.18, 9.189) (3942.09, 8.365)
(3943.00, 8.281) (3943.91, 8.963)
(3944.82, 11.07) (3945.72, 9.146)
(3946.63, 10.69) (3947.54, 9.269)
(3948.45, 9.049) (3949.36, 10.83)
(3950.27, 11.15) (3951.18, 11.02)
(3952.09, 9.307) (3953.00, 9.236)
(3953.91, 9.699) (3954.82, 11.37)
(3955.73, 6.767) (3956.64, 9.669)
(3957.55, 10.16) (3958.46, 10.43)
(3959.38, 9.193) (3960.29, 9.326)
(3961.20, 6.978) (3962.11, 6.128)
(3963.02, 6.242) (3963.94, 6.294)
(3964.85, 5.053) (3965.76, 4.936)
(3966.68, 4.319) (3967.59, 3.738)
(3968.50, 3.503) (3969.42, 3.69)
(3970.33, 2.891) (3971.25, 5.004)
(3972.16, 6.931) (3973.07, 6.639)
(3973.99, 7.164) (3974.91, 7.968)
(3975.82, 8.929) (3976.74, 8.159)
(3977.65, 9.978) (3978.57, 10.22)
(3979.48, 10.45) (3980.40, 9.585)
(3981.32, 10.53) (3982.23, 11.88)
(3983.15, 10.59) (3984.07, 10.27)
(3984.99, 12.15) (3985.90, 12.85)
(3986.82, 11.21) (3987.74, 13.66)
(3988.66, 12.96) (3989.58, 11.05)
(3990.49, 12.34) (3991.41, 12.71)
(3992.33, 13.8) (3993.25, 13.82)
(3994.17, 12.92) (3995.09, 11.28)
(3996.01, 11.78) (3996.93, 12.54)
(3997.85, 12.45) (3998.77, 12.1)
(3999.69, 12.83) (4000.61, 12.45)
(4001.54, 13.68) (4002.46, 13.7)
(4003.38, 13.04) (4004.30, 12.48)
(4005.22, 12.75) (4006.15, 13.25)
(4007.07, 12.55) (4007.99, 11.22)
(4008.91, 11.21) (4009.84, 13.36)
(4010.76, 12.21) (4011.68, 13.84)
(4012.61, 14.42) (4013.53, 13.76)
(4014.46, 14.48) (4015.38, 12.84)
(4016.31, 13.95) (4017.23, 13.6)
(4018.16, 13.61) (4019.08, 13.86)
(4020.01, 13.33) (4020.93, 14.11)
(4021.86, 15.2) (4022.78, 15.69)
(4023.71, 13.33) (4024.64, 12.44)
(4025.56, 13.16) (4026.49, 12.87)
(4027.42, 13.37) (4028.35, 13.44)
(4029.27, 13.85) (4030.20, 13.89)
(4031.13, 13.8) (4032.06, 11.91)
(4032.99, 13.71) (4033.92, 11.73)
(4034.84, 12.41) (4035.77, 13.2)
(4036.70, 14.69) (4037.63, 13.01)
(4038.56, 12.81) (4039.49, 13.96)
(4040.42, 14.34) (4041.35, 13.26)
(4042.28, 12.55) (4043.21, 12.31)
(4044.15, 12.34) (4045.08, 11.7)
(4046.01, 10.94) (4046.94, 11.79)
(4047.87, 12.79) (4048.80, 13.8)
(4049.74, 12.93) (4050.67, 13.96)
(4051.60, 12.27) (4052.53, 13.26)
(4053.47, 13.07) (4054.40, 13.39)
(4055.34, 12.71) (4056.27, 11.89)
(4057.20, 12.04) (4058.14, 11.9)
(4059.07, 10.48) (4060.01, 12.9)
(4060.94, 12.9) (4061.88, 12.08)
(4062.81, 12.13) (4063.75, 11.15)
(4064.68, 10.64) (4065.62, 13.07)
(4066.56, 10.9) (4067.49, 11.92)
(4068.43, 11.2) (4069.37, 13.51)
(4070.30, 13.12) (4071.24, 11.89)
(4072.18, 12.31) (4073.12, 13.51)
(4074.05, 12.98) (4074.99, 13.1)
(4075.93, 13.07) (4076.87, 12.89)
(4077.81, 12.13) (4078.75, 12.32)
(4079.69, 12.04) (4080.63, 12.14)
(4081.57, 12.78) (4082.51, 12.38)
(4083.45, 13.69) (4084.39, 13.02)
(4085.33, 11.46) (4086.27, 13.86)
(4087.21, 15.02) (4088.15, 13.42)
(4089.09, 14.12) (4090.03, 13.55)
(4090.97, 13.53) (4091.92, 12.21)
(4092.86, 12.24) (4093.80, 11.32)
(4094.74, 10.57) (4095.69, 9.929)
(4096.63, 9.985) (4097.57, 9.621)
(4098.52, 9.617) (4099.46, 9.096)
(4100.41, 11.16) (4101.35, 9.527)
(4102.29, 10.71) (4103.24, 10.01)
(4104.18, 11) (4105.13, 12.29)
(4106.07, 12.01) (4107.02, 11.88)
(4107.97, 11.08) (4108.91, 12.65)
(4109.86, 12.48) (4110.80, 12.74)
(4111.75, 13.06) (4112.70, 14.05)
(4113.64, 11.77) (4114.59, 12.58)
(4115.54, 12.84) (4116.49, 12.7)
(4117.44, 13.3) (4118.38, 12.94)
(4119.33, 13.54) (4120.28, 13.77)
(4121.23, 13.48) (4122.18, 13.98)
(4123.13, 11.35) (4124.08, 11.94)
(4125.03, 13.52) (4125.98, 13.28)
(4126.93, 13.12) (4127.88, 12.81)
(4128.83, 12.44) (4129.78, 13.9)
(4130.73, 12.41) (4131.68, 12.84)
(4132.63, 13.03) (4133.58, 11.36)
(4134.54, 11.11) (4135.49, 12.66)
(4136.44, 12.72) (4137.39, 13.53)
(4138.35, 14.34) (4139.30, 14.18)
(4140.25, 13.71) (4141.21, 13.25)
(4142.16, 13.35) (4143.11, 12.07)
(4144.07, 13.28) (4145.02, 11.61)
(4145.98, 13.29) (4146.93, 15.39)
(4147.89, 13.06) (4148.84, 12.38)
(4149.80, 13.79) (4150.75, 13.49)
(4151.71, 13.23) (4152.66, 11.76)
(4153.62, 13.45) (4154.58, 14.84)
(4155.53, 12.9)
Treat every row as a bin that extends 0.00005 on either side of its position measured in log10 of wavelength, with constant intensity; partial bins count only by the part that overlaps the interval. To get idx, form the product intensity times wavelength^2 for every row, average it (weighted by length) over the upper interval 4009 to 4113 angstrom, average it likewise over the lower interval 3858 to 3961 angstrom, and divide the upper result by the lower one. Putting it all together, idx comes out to 1.5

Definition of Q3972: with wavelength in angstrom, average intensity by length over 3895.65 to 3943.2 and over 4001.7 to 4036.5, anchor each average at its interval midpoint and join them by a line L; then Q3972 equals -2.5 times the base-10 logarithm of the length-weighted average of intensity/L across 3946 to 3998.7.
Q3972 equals 0.189 mag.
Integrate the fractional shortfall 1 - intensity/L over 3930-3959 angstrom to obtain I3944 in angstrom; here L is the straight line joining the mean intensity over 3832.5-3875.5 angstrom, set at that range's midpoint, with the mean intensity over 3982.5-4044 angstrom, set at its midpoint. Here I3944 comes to 8.1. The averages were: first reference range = 8.43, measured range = 7.98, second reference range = 13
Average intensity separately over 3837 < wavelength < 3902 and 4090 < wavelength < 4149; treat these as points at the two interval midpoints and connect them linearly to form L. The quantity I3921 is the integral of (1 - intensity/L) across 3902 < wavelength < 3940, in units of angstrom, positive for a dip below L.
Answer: 3.8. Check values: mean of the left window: 8.61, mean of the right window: 12.4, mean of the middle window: 8.42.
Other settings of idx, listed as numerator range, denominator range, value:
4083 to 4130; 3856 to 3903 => 1.56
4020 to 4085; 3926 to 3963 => 1.69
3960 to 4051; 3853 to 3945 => 1.41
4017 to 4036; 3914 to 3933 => 1.62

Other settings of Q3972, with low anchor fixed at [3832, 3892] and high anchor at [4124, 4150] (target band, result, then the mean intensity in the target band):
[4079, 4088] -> -0.07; 12.9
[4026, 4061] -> -0.13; 12.8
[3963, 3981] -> 0.47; 6.62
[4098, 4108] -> 0.16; 10.7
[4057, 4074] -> -0.03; 12.1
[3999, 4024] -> -0.22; 13.3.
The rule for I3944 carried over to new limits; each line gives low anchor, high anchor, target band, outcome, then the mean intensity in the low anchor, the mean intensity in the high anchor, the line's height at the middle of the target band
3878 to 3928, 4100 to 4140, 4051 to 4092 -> -2.9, 9.04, 12.5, 11.8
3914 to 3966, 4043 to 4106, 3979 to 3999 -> -4.6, 8.29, 12.1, 9.69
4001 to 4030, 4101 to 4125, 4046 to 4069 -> 1.2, 13.4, 12.3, 12.9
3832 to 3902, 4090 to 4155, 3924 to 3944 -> 6.0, 8.39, 12.5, 9.46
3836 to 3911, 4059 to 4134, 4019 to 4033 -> -3.1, 8.73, 12.3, 11.2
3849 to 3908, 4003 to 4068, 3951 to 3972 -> 7.4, 8.9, 12.9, 11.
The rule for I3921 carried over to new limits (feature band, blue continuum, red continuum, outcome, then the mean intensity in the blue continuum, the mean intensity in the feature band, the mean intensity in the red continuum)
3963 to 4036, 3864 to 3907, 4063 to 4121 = -4.10 angstrom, 8.83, 11.4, 12.2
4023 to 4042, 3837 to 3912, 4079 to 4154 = -3.49 angstrom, 8.79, 13.3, 12.5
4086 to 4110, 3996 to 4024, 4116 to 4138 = 2.48 angstrom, 13.2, 11.6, 12.9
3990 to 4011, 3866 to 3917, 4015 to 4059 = -0.91 angstrom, 9.15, 12.6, 13.1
